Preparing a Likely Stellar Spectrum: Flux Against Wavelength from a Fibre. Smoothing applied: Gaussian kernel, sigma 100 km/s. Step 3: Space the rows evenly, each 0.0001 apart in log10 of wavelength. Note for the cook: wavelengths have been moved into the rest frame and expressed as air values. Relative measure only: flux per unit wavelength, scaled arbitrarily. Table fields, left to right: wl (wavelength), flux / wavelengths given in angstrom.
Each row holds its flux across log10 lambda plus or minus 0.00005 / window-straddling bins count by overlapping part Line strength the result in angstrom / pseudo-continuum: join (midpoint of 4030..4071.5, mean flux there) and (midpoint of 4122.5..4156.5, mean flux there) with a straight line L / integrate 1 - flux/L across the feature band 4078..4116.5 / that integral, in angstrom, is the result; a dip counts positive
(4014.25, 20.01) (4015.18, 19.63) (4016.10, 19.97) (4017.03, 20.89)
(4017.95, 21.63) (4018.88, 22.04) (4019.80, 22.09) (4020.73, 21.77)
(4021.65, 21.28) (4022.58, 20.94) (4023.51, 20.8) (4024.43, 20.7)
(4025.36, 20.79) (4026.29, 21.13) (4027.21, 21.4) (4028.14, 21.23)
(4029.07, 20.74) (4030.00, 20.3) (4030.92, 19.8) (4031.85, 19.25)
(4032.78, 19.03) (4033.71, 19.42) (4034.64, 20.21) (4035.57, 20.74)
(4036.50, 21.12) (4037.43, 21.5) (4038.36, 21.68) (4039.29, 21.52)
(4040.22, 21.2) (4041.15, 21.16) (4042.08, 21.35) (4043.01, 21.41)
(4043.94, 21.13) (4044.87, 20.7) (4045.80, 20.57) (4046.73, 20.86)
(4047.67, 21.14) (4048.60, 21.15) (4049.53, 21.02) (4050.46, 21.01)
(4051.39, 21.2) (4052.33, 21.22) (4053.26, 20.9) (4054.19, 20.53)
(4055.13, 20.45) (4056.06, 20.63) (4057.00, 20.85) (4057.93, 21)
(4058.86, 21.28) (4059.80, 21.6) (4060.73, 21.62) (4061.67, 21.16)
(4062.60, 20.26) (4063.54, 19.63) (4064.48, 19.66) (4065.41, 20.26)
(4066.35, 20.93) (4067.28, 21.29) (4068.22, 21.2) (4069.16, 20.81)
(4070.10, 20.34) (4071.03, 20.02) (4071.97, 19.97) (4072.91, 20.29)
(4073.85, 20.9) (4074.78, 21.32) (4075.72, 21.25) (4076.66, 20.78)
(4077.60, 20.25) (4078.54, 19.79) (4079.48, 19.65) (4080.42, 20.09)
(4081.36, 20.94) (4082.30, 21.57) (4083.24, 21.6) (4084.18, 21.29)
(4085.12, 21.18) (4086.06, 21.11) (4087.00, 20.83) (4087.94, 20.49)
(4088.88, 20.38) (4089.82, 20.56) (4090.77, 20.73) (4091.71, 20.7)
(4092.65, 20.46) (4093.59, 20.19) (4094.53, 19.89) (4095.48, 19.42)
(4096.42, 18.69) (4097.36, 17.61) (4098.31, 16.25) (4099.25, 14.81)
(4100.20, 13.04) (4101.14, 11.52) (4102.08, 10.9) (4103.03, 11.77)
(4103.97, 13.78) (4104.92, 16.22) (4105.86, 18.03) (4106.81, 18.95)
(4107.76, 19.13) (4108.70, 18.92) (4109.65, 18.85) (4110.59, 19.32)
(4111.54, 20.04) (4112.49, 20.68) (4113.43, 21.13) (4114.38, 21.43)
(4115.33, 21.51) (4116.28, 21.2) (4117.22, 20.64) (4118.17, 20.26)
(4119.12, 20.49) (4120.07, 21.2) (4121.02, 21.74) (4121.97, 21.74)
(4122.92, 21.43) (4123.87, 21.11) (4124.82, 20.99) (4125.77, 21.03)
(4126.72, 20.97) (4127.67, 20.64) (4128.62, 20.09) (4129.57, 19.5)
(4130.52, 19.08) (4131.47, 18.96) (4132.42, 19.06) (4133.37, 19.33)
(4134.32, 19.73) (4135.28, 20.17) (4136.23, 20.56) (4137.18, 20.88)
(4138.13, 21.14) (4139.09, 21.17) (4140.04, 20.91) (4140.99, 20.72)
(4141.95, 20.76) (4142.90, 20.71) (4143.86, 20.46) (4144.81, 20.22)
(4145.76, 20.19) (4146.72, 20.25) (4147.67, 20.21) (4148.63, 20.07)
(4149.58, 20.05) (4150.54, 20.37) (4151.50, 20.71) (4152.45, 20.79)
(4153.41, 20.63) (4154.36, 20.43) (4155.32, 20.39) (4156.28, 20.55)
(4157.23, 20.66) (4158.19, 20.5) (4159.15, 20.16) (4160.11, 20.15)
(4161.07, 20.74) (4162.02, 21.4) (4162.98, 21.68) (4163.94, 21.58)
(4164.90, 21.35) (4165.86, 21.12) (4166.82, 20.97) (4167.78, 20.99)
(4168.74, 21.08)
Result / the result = 3.2 angstrom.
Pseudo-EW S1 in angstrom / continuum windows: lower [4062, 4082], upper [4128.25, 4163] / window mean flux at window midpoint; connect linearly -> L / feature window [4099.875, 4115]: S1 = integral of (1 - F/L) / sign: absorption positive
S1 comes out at 2.4 angstrom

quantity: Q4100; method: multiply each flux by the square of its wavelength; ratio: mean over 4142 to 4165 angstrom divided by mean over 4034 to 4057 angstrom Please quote 1.03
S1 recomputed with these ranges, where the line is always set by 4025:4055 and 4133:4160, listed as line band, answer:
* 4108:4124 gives -0.1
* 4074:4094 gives -0.1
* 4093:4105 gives 2.8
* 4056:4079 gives 0.0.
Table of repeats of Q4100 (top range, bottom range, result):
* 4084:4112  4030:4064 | 0.89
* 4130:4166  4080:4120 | 1.10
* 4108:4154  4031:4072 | 1.02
